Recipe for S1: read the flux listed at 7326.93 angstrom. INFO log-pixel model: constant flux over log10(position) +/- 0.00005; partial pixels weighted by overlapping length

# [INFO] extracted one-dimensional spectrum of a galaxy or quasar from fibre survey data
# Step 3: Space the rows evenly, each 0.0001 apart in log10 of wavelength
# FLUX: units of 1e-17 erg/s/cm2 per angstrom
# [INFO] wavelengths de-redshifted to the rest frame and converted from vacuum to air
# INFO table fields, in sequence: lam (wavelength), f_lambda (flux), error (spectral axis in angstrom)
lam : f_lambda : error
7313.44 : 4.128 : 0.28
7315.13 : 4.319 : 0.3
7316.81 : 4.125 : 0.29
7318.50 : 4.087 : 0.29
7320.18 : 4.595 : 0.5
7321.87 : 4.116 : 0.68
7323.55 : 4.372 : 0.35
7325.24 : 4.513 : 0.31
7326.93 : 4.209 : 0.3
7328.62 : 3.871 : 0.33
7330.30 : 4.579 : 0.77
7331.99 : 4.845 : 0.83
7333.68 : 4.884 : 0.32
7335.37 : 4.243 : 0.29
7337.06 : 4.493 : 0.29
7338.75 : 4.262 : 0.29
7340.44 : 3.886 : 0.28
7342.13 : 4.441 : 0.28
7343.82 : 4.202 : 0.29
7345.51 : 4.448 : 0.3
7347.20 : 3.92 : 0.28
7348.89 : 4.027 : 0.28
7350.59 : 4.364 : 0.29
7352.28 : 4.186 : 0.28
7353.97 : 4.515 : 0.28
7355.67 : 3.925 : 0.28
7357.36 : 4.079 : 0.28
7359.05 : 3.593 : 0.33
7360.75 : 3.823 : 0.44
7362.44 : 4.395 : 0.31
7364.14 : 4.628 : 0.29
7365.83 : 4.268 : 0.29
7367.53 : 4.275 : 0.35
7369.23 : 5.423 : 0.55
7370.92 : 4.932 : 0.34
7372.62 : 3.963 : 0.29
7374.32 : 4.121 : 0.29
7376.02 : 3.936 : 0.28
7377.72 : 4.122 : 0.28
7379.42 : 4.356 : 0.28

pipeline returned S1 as 4.209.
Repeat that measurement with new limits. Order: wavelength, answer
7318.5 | 4.087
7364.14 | 4.628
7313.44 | 4.128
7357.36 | 4.079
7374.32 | 4.121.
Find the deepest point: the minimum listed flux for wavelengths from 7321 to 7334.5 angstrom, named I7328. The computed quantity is 3.871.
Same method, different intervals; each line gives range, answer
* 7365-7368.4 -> 4.268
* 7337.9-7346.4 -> 3.886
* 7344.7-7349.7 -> 3.92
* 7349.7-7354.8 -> 4.186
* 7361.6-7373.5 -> 3.963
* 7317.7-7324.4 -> 4.087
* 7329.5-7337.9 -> 4.243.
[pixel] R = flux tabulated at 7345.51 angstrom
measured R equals 4.448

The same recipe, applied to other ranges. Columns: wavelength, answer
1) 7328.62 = 3.871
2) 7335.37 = 4.243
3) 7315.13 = 4.319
